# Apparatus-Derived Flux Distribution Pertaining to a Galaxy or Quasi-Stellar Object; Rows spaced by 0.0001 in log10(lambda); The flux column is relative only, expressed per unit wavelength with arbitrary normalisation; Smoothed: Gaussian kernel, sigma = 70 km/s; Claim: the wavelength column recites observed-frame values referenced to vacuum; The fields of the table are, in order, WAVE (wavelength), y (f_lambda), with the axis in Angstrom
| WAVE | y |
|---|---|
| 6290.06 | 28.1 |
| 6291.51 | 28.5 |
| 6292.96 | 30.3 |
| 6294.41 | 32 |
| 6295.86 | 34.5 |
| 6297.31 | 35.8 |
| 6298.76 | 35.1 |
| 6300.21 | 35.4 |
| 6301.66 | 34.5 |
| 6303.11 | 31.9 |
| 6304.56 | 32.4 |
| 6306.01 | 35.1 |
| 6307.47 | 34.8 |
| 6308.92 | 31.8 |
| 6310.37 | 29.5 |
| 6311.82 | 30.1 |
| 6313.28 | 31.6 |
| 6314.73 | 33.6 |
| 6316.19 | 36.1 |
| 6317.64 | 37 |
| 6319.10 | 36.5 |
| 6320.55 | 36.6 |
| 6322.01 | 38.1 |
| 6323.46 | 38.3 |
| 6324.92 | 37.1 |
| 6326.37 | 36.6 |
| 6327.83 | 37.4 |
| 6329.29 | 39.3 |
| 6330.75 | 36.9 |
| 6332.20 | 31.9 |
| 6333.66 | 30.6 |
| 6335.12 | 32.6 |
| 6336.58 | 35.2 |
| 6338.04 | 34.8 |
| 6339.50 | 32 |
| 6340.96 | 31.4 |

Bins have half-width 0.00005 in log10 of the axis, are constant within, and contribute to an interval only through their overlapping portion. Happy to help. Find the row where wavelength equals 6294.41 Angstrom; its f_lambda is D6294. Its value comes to 32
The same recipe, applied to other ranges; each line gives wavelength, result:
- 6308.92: 31.8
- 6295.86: 34.5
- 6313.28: 31.6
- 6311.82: 30.1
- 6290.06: 28.1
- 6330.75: 36.9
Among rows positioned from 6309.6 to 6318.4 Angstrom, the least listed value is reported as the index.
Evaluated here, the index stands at 29.5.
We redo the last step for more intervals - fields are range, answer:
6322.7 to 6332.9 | 31.9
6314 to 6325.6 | 33.6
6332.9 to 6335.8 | 30.6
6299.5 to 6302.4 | 34.5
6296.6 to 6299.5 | 35.1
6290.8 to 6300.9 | 28.5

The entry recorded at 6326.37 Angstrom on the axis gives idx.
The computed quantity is 36.6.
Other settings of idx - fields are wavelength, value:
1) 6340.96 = 31.4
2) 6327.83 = 37.4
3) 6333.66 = 30.6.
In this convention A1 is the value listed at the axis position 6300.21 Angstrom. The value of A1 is 35.4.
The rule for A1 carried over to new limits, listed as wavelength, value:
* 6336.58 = 35.2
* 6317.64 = 37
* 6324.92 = 37.1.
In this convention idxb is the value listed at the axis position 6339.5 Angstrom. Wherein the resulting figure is 32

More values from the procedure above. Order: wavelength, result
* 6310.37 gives 29.5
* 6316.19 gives 36.1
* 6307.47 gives 34.8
